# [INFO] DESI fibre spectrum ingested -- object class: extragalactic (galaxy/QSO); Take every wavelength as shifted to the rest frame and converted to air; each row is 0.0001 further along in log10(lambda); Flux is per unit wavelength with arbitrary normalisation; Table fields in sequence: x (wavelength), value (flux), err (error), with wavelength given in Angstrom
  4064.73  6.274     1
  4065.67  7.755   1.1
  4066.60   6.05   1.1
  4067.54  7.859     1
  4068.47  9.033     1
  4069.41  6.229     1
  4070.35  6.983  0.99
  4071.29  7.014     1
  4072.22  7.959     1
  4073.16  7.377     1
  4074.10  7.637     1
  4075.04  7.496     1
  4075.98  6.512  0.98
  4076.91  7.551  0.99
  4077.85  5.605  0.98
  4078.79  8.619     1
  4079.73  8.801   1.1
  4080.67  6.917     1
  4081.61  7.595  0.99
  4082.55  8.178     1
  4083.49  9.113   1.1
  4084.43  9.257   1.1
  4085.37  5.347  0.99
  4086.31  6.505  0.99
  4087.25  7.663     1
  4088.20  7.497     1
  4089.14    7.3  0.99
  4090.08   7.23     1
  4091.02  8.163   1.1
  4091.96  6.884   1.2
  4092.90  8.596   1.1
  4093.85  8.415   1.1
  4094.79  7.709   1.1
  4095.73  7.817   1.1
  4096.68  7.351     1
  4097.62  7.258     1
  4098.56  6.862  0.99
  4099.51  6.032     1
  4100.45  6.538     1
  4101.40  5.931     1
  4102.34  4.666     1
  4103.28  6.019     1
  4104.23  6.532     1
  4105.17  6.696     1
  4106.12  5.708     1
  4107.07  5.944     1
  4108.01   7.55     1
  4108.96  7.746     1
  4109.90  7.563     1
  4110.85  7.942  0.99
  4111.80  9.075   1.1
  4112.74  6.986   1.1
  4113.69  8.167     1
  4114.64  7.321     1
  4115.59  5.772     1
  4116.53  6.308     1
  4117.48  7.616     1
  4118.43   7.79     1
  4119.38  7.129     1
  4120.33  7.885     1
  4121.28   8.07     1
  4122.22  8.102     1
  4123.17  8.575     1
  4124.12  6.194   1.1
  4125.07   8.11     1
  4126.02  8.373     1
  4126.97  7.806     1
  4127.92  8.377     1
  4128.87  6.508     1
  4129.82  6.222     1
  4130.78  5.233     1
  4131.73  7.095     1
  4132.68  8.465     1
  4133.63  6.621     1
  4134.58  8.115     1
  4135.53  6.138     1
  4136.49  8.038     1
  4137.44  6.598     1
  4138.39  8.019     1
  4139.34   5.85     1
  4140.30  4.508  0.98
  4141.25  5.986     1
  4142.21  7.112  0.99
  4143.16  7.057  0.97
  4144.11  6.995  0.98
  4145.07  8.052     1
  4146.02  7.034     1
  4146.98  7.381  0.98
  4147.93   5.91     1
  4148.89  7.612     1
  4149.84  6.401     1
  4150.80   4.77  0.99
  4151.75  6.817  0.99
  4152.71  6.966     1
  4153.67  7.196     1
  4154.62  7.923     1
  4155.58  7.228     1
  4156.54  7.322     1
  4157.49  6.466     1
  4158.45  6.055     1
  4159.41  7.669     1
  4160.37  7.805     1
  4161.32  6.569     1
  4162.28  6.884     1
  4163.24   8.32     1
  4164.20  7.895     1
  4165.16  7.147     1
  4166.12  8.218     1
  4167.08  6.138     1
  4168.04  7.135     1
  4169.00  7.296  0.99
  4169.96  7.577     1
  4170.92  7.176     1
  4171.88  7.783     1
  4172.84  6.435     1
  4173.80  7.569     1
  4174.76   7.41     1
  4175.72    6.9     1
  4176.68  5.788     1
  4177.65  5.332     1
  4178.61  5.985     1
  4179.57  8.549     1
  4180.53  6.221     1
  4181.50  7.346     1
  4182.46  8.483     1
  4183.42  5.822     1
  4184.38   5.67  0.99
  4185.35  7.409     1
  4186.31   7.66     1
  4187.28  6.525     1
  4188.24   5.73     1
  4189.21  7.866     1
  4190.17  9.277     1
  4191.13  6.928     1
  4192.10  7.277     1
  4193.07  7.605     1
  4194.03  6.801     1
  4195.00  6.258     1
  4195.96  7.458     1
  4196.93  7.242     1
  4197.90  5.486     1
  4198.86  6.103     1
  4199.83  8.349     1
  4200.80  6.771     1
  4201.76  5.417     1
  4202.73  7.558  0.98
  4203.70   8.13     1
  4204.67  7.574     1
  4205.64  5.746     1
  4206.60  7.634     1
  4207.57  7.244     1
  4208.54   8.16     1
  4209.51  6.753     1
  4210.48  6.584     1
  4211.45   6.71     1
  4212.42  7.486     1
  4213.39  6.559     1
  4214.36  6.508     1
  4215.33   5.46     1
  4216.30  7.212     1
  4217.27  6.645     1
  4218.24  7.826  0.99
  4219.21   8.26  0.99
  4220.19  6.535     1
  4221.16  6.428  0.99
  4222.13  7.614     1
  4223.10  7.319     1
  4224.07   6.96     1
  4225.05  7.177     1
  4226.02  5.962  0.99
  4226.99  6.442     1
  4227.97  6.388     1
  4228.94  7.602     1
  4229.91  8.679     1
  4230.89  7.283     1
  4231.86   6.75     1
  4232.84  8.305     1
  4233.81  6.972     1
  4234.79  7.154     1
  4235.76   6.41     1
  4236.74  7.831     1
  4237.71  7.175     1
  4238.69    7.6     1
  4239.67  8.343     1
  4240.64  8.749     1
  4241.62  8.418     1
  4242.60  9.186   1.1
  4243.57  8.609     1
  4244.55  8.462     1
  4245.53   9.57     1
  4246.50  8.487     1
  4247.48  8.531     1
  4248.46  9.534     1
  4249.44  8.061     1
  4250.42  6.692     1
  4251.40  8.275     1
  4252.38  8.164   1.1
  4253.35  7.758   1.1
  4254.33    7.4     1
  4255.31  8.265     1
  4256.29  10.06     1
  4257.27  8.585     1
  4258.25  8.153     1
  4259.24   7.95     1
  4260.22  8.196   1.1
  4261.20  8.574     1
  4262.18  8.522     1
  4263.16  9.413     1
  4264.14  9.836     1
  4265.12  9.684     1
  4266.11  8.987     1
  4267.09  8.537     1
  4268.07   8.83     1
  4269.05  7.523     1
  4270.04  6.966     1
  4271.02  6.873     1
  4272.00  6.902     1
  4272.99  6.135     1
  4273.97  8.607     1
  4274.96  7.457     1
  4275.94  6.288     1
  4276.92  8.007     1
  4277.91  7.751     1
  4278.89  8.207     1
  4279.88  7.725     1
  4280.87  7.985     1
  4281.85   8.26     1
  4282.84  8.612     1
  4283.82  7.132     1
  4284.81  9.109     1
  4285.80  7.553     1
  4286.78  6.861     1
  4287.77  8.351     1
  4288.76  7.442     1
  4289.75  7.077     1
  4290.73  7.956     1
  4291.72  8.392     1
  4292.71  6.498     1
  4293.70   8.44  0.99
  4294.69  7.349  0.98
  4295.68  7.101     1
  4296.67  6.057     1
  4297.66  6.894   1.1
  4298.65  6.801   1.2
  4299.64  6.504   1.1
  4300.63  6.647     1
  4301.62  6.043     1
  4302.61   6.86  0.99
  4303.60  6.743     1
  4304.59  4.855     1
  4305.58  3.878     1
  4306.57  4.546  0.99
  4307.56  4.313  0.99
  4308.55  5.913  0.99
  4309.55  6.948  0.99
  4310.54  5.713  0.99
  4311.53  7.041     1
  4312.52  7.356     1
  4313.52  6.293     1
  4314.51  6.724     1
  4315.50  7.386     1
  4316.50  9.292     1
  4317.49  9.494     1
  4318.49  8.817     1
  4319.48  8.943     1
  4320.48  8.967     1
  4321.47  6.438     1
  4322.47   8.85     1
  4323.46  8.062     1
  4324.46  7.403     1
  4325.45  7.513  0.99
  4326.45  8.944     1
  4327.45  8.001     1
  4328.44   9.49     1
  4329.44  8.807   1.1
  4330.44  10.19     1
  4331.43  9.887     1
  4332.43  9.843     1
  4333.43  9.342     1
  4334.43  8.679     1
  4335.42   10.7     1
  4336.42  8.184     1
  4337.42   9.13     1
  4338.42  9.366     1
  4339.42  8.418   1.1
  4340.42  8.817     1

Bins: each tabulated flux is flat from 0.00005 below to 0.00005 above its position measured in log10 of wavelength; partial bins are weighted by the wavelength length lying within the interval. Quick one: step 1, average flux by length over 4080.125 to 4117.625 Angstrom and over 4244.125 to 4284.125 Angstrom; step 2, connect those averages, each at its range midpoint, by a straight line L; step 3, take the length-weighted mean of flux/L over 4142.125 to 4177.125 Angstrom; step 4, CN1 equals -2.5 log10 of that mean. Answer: 0.070 mag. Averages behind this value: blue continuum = 7.19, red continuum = 8.17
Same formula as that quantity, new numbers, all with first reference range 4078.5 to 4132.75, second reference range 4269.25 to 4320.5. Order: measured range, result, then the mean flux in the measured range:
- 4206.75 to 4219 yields 0.04 mag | 6.98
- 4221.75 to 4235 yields 0.01 mag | 7.18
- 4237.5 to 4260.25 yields -0.16 mag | 8.36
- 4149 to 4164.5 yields 0.04 mag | 7.02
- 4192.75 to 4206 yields 0.05 mag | 6.89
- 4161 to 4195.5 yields 0.03 mag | 7.08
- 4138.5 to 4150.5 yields 0.10 mag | 6.67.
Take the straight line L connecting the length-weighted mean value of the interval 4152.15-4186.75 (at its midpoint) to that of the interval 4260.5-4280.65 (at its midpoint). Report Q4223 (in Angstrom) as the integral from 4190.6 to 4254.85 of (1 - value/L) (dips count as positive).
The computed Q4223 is 1.88 Angstrom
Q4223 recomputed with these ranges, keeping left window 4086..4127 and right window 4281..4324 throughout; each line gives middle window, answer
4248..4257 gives -1.31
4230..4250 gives -2.43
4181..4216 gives 1.13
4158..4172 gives -0.13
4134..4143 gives 0.65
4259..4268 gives -2.11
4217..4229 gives 0.36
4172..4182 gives 0.60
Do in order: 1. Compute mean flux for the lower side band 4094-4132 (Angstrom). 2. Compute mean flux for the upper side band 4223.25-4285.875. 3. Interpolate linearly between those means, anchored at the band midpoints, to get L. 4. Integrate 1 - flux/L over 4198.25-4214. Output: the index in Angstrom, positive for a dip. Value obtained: 1.3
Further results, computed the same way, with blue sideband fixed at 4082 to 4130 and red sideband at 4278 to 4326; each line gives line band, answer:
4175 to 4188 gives 1.0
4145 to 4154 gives 0.7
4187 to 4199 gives 0.5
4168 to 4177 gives 0.2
